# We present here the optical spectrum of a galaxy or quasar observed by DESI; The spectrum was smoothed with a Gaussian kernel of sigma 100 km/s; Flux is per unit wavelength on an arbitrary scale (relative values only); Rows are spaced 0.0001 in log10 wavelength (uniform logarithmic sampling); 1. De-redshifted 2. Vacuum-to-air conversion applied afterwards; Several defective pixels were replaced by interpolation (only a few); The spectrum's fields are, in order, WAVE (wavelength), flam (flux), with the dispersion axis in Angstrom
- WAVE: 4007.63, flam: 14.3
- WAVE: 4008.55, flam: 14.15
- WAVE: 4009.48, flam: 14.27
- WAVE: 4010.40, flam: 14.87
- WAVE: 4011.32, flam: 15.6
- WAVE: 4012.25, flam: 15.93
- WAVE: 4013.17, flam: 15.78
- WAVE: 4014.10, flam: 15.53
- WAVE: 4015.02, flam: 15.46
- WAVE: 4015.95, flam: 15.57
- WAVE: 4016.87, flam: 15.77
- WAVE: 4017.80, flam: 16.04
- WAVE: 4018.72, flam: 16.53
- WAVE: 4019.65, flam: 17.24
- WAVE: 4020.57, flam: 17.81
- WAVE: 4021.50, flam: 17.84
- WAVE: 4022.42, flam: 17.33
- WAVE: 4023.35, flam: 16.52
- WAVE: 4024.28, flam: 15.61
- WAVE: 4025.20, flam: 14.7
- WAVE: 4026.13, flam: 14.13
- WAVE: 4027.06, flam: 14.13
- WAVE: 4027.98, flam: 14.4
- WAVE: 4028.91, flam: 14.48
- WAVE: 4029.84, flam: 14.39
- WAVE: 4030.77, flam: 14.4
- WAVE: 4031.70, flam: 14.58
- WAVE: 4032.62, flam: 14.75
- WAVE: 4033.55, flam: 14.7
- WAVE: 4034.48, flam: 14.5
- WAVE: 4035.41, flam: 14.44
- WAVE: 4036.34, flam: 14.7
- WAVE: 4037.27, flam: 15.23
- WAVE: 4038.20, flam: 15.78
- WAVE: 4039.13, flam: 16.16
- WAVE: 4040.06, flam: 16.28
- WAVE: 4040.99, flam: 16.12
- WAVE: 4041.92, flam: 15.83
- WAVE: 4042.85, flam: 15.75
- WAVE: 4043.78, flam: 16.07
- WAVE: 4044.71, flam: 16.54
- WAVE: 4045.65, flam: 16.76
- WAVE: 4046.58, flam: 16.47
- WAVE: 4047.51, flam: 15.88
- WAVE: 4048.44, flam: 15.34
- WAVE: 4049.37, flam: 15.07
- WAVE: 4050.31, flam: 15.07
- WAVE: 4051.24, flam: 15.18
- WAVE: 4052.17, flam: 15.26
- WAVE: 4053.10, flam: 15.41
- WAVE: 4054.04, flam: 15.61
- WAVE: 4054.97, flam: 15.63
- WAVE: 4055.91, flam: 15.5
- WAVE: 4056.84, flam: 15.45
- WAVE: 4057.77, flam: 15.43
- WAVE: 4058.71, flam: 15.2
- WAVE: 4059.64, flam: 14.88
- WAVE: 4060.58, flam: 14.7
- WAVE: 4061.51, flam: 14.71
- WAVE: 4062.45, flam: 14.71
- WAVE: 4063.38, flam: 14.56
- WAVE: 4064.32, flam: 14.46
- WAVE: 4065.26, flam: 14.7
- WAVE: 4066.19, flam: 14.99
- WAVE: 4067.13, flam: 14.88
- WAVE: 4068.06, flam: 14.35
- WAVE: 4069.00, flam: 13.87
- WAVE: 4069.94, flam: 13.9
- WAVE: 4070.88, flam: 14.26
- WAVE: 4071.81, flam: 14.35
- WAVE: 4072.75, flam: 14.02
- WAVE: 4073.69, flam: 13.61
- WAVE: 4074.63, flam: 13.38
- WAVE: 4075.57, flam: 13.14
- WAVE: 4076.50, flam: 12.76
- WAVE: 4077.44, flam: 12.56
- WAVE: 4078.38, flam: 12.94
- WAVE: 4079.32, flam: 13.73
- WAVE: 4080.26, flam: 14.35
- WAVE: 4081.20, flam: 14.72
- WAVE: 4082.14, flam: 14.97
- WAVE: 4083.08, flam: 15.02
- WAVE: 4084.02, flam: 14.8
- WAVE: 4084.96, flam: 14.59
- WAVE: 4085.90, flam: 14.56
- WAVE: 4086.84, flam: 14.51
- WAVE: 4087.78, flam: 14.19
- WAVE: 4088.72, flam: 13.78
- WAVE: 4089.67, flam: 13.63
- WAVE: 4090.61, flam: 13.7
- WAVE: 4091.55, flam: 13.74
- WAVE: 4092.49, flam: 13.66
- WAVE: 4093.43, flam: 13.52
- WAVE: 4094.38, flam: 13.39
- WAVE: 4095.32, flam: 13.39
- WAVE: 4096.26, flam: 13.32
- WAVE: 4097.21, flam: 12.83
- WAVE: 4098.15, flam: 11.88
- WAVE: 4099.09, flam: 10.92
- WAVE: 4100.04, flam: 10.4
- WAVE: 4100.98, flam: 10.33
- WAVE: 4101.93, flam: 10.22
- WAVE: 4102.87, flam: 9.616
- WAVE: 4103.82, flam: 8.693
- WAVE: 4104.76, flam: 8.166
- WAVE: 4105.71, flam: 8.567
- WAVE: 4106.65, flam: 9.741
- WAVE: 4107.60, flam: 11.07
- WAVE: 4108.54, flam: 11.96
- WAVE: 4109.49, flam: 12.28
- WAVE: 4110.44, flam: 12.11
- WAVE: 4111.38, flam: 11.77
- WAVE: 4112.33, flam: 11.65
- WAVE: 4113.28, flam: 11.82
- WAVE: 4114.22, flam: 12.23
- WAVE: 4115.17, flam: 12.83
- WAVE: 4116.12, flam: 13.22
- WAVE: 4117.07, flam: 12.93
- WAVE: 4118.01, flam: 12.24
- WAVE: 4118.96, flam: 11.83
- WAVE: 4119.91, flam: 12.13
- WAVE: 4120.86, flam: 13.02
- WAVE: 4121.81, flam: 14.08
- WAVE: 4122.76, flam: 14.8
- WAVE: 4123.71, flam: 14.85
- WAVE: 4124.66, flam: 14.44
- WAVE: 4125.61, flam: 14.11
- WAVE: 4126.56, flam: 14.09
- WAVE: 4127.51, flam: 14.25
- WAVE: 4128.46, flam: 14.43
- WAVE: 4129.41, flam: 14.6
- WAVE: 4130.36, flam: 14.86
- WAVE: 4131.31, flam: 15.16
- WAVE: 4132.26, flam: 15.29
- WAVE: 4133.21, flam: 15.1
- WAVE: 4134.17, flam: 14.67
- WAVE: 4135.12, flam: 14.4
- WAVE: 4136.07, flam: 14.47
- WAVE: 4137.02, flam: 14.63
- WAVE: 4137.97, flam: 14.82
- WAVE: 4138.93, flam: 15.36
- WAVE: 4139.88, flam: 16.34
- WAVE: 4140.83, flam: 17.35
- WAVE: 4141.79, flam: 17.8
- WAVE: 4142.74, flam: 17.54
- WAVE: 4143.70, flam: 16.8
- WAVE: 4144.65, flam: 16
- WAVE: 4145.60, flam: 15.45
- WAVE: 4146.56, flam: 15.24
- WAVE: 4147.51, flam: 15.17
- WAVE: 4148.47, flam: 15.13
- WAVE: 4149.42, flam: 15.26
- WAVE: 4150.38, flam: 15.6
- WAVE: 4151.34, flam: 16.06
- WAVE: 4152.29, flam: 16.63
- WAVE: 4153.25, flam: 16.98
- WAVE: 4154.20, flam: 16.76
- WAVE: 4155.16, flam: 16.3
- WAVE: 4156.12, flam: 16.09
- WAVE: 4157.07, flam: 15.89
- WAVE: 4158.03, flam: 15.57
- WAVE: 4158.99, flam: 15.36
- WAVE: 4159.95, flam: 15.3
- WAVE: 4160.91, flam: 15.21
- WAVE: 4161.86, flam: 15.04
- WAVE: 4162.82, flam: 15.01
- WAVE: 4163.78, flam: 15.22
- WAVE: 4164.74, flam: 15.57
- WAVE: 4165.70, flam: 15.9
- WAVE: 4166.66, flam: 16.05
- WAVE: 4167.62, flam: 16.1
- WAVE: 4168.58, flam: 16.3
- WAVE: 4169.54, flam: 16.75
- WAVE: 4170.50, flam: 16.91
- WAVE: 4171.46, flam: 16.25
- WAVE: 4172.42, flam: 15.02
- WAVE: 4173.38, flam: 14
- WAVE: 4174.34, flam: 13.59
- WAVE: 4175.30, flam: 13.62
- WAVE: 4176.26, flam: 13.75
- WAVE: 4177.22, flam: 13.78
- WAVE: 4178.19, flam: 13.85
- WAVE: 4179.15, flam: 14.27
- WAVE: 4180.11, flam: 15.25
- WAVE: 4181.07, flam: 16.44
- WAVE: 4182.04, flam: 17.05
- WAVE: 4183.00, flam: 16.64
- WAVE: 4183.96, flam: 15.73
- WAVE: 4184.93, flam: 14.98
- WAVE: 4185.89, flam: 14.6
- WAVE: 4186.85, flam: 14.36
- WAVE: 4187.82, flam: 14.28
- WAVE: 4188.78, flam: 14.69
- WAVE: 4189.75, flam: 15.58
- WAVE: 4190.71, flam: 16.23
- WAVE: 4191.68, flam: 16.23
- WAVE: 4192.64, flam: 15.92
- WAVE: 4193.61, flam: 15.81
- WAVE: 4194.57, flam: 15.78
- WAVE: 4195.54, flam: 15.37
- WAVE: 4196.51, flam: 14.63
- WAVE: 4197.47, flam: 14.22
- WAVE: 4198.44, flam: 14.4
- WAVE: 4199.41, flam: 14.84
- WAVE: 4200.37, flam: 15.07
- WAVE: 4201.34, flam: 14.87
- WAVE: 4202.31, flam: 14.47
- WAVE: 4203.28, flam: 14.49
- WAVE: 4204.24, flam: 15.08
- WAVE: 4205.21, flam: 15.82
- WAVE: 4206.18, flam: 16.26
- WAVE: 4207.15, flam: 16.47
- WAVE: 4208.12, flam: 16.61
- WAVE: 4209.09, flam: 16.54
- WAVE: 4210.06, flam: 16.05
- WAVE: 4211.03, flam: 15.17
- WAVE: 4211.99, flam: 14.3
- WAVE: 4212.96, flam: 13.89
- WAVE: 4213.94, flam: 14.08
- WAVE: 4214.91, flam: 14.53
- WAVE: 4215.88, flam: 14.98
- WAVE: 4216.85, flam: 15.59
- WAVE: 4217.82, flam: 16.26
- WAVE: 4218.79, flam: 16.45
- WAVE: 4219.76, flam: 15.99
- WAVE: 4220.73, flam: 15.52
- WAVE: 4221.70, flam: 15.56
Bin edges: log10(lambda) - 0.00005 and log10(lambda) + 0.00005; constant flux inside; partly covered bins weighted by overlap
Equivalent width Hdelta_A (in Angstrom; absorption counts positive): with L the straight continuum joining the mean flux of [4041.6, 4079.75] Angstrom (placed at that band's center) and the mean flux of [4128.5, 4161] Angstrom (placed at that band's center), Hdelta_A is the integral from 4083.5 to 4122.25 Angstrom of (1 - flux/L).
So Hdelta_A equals 7.5 Angstrom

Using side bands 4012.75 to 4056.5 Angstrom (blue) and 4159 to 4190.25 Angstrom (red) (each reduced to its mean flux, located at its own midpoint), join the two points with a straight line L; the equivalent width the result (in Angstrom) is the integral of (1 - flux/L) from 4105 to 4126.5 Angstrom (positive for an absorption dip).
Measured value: 4.1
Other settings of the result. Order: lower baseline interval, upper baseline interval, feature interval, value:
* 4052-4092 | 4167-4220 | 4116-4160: -0.6 Angstrom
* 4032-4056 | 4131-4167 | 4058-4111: 8.2 Angstrom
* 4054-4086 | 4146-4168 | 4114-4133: 1.8 Angstrom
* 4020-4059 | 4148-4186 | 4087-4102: 2.6 Angstrom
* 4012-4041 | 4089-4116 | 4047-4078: -2.0 Angstrom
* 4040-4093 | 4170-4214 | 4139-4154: -1.2 Angstrom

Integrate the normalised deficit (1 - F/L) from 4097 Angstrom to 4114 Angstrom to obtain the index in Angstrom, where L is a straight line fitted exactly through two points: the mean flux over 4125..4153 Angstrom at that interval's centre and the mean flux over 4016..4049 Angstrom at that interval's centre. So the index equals 5.2 Angstrom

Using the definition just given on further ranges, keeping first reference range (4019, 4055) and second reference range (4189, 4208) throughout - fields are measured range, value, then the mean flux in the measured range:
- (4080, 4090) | 0.7 Angstrom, 14.5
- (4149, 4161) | -0.4 Angstrom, 15.9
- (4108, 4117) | 1.9 Angstrom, 12.2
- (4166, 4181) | 0.3 Angstrom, 15.1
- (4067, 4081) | 1.6 Angstrom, 13.7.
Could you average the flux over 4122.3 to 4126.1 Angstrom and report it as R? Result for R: 14.5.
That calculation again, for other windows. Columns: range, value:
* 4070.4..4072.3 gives 14.3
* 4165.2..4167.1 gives 16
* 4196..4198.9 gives 14.4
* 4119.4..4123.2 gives 13.5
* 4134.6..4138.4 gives 14.6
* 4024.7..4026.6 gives 14.4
